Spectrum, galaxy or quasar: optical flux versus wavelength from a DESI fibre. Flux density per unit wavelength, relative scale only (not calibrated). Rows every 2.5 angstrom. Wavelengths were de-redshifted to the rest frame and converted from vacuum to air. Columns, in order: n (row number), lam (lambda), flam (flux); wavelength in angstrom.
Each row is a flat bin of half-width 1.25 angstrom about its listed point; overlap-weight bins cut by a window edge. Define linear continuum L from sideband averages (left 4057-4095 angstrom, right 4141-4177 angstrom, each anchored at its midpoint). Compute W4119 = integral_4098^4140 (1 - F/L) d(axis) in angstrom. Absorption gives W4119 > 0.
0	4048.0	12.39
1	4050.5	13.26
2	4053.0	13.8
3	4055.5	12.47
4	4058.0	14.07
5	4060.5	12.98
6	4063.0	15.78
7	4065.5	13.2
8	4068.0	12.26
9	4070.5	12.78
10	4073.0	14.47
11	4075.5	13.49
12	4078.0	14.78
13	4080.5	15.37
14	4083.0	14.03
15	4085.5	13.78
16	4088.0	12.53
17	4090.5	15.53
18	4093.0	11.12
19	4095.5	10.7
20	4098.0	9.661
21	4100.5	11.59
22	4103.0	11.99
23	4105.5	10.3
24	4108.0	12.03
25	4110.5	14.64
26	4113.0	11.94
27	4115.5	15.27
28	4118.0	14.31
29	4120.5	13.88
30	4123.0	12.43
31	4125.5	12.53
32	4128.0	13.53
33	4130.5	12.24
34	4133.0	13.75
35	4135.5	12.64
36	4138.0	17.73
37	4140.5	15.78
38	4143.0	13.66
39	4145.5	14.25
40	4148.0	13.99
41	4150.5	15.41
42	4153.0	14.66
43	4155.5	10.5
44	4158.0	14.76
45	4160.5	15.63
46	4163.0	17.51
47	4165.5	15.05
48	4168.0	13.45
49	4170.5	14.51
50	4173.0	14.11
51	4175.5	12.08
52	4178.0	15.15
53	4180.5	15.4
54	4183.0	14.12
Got 2.7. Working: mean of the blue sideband 13.7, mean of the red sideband 14.3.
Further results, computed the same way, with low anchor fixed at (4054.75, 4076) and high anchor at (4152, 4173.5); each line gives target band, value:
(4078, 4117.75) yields 3.0 angstrom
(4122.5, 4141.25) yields 0.5 angstrom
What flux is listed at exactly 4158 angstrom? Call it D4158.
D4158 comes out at 14.76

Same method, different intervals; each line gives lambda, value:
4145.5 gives 14.25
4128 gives 13.53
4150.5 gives 15.41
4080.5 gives 15.37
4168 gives 13.45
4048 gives 12.39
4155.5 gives 10.5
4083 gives 14.03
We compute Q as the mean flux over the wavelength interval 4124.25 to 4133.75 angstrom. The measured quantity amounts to 13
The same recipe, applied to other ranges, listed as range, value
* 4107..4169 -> 14.1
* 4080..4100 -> 12.7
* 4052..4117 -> 13.1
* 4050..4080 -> 13.7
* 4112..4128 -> 13.4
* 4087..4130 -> 12.6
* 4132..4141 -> 14.9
